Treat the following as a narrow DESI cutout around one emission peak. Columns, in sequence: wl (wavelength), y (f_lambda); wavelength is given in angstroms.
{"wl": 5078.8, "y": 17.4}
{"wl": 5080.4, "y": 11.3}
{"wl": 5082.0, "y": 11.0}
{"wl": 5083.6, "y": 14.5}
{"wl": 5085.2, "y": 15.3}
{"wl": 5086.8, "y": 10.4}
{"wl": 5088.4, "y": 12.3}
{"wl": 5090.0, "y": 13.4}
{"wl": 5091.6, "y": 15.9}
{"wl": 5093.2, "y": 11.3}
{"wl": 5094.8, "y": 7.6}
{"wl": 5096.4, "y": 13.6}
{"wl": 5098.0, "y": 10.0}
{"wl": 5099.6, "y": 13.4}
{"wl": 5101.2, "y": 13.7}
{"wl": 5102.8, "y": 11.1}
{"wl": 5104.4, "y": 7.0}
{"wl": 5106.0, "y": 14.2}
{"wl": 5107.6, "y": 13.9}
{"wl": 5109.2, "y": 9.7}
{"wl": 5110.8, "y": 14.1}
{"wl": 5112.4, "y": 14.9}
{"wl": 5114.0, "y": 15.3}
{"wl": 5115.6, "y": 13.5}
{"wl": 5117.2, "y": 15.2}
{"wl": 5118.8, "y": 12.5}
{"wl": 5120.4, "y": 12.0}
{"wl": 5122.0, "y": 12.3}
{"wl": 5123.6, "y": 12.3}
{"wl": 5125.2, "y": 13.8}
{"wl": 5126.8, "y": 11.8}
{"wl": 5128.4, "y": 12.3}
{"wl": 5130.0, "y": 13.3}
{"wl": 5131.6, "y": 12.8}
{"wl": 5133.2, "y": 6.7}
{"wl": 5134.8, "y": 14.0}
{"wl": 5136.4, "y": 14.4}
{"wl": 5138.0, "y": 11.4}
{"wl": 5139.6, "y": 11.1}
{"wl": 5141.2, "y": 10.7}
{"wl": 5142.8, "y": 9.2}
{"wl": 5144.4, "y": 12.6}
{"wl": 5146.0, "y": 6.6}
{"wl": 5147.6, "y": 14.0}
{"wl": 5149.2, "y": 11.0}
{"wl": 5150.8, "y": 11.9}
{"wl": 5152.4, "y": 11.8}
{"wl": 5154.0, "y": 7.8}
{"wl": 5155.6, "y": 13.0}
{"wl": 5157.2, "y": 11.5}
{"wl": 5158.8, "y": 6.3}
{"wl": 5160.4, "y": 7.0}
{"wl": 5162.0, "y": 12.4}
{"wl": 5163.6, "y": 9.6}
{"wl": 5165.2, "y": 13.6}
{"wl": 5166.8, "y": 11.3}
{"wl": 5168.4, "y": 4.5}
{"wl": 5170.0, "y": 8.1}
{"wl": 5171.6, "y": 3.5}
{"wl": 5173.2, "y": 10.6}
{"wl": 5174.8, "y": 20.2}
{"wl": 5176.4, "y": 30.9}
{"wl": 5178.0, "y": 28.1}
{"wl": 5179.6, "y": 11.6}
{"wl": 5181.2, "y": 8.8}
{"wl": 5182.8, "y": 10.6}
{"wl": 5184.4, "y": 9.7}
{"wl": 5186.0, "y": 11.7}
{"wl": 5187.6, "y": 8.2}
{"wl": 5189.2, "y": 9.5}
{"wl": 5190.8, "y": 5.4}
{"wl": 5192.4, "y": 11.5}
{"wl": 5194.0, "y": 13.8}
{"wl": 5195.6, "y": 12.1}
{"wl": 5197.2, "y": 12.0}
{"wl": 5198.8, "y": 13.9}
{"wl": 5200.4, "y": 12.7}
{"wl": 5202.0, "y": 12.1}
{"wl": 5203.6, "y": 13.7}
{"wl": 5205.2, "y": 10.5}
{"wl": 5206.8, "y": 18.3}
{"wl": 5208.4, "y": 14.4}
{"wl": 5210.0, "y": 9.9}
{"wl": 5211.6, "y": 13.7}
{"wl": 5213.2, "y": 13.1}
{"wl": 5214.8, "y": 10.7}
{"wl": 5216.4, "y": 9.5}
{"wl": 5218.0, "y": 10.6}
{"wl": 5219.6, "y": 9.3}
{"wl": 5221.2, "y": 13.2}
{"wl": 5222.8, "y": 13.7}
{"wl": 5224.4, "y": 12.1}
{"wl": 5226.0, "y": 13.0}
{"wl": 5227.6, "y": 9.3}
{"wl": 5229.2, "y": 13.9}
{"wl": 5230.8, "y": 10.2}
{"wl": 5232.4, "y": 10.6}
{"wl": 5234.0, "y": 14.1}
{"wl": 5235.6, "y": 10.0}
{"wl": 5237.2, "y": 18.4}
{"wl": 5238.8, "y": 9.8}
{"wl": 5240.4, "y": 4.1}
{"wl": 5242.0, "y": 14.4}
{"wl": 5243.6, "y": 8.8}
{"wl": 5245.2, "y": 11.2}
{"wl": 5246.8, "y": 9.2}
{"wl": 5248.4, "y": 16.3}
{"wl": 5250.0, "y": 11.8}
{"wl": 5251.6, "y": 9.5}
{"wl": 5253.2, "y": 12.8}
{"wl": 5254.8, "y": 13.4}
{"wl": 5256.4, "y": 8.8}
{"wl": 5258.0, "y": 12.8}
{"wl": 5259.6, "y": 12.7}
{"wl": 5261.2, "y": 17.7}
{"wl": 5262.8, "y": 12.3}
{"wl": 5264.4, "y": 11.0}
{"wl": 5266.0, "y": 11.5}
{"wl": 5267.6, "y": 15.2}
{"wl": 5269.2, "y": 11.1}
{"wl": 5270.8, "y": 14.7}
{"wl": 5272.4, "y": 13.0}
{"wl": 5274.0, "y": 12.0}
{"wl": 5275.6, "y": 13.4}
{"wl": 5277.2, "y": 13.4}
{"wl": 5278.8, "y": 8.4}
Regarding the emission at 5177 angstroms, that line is Hgamma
